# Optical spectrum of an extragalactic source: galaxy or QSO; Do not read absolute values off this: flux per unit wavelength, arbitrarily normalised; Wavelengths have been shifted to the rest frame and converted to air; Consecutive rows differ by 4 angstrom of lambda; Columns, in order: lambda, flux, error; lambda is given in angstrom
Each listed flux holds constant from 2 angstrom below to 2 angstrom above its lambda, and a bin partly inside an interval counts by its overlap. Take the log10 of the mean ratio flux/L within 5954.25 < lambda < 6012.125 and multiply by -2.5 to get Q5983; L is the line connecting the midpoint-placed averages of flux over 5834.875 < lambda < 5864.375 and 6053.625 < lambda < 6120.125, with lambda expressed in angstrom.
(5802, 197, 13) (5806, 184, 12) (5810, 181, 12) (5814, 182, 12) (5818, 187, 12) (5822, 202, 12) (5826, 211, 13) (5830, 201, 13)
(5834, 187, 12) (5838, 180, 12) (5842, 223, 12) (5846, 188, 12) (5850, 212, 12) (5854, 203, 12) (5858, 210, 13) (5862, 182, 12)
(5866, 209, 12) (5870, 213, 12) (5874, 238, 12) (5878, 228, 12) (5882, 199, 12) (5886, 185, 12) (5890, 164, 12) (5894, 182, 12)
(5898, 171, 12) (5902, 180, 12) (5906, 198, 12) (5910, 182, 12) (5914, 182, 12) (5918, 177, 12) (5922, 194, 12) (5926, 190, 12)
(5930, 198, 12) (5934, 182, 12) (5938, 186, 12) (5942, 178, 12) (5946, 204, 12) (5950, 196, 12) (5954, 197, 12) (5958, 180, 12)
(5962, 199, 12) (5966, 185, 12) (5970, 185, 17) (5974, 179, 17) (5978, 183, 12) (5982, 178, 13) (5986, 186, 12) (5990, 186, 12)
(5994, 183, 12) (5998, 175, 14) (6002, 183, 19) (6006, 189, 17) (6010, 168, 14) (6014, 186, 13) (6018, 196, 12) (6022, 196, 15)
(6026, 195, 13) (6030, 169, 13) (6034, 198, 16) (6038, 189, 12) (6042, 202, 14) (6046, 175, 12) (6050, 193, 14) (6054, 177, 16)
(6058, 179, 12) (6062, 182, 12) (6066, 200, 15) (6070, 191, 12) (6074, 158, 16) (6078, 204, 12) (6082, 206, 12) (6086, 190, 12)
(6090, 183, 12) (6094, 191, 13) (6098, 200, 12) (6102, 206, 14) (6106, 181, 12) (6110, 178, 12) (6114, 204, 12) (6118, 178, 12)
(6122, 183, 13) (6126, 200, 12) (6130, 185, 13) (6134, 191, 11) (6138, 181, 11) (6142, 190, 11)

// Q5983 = 0.06 mag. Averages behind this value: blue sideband 199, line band 183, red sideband 189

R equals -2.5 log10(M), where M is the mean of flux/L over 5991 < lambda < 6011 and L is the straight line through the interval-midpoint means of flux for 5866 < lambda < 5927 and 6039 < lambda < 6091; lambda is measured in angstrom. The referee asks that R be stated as 0.05 mag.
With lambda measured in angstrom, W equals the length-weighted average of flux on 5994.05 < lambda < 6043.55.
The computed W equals 187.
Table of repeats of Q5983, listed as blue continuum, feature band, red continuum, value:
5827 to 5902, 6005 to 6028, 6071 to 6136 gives 0.03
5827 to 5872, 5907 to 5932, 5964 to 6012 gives 0.02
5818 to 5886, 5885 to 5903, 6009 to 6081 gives 0.14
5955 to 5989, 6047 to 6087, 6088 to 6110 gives 0.01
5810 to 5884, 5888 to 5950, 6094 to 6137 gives 0.08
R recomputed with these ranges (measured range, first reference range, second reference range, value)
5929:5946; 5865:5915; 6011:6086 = 0.03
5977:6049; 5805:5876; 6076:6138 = 0.05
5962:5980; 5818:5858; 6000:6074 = 0.04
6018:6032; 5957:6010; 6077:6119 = -0.01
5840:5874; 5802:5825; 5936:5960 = -0.10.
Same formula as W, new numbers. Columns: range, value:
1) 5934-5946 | 186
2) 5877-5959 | 188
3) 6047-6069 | 186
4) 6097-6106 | 198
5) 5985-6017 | 182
